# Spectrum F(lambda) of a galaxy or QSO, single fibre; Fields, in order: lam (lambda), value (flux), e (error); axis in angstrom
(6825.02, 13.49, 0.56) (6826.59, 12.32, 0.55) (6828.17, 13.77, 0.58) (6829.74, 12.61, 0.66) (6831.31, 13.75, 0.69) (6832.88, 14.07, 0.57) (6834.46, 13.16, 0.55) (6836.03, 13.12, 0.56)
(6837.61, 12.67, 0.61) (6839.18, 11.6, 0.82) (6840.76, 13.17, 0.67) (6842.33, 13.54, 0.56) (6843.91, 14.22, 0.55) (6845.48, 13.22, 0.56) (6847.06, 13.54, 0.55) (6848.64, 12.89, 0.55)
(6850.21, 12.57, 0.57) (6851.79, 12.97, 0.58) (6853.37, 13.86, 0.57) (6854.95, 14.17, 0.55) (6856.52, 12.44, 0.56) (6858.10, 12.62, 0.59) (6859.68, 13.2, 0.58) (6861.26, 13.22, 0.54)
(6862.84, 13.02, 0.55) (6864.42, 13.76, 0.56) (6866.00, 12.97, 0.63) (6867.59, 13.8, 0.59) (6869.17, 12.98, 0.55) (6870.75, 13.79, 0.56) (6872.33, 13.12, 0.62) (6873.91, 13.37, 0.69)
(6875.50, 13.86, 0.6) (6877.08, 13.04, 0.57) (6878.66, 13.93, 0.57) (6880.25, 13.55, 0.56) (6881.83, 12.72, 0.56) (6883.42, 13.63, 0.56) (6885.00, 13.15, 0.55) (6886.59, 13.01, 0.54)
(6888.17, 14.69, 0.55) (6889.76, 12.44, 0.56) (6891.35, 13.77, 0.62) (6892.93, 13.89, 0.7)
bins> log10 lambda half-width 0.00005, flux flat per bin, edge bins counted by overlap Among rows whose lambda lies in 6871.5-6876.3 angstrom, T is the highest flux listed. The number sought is 13.86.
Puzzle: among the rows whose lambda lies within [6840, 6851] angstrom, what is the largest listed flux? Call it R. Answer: 14.22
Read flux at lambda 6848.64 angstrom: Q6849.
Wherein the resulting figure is 12.89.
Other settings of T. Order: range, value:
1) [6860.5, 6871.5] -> 13.8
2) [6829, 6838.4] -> 14.07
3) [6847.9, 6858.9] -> 14.17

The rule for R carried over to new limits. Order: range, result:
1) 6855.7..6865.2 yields 13.76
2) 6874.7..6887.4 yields 13.93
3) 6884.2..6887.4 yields 13.15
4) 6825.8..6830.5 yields 13.77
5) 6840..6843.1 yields 13.54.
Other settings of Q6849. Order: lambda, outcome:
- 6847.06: 13.54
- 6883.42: 13.63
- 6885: 13.15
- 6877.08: 13.04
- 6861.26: 13.22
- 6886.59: 13.01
